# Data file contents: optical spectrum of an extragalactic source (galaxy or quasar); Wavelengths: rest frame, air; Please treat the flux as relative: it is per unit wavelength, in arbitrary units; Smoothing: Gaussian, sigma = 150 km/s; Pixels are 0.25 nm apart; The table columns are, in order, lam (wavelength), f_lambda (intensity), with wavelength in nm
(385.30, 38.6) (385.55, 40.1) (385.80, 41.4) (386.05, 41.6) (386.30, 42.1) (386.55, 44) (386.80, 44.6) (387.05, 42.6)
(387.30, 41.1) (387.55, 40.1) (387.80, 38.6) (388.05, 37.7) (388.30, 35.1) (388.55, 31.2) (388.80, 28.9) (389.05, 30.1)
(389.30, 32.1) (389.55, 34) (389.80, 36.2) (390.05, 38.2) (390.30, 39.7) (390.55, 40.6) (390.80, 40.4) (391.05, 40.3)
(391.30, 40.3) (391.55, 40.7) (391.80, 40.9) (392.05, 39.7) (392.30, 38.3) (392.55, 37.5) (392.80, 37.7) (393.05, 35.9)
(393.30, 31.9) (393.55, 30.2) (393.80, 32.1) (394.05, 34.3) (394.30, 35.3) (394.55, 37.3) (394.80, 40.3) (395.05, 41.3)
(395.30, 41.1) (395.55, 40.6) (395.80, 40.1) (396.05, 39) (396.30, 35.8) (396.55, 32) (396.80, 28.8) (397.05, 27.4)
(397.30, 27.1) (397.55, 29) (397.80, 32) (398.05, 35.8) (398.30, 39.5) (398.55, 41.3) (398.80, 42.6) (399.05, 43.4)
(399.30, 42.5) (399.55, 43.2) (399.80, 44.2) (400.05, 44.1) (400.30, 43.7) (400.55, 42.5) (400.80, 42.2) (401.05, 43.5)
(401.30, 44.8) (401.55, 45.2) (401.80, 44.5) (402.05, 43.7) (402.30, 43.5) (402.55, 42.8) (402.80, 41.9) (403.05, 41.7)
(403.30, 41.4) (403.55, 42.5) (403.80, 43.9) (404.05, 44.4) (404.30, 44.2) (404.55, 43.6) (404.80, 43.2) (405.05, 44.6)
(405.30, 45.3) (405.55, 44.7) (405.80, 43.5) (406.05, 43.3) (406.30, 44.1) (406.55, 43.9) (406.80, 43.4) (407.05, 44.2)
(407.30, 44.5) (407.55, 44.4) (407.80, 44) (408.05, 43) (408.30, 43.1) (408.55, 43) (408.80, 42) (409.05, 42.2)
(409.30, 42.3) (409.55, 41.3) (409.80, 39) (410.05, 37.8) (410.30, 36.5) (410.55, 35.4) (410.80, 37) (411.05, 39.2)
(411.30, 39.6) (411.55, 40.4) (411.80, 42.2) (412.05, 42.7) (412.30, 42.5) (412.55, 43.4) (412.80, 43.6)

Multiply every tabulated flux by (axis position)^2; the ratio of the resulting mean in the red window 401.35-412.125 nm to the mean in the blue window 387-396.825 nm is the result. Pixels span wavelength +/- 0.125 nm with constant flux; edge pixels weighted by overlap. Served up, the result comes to 1.23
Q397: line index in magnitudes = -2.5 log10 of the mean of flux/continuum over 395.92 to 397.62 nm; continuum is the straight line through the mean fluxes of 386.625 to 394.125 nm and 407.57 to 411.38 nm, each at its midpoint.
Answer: 0.21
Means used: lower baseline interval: 37.1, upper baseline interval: 40.5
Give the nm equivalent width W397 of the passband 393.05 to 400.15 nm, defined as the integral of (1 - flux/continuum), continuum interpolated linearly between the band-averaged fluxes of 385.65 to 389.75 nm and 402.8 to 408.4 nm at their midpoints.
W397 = 0.68 nm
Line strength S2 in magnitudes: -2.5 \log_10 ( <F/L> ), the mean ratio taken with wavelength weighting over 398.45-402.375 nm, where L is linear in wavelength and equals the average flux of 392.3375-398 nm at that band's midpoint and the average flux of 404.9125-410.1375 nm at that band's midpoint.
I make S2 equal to -0.13 mag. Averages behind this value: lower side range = 34.9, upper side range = 43.1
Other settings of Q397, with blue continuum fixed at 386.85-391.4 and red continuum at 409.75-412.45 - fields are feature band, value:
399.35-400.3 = -0.145 mag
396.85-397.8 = 0.314 mag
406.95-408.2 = -0.131 mag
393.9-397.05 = 0.031 mag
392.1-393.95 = 0.077 mag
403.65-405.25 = -0.140 mag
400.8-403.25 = -0.131 mag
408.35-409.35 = -0.088 mag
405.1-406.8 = -0.138 mag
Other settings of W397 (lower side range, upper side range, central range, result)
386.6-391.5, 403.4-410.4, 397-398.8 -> 0.278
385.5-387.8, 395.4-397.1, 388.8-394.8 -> 0.261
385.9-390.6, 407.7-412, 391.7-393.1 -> -0.004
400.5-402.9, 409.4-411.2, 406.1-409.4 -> -0.306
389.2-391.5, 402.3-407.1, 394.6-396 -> -0.015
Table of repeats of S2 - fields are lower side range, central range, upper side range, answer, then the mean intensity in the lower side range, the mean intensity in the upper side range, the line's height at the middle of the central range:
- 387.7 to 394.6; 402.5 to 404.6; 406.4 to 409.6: -0.04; 36.2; 43.2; 41.4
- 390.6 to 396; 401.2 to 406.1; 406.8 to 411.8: -0.09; 38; 41.1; 40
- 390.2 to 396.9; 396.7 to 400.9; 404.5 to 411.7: 0.03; 37.5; 42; 39.1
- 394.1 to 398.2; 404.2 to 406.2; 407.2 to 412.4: -0.13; 35.2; 41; 39.1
